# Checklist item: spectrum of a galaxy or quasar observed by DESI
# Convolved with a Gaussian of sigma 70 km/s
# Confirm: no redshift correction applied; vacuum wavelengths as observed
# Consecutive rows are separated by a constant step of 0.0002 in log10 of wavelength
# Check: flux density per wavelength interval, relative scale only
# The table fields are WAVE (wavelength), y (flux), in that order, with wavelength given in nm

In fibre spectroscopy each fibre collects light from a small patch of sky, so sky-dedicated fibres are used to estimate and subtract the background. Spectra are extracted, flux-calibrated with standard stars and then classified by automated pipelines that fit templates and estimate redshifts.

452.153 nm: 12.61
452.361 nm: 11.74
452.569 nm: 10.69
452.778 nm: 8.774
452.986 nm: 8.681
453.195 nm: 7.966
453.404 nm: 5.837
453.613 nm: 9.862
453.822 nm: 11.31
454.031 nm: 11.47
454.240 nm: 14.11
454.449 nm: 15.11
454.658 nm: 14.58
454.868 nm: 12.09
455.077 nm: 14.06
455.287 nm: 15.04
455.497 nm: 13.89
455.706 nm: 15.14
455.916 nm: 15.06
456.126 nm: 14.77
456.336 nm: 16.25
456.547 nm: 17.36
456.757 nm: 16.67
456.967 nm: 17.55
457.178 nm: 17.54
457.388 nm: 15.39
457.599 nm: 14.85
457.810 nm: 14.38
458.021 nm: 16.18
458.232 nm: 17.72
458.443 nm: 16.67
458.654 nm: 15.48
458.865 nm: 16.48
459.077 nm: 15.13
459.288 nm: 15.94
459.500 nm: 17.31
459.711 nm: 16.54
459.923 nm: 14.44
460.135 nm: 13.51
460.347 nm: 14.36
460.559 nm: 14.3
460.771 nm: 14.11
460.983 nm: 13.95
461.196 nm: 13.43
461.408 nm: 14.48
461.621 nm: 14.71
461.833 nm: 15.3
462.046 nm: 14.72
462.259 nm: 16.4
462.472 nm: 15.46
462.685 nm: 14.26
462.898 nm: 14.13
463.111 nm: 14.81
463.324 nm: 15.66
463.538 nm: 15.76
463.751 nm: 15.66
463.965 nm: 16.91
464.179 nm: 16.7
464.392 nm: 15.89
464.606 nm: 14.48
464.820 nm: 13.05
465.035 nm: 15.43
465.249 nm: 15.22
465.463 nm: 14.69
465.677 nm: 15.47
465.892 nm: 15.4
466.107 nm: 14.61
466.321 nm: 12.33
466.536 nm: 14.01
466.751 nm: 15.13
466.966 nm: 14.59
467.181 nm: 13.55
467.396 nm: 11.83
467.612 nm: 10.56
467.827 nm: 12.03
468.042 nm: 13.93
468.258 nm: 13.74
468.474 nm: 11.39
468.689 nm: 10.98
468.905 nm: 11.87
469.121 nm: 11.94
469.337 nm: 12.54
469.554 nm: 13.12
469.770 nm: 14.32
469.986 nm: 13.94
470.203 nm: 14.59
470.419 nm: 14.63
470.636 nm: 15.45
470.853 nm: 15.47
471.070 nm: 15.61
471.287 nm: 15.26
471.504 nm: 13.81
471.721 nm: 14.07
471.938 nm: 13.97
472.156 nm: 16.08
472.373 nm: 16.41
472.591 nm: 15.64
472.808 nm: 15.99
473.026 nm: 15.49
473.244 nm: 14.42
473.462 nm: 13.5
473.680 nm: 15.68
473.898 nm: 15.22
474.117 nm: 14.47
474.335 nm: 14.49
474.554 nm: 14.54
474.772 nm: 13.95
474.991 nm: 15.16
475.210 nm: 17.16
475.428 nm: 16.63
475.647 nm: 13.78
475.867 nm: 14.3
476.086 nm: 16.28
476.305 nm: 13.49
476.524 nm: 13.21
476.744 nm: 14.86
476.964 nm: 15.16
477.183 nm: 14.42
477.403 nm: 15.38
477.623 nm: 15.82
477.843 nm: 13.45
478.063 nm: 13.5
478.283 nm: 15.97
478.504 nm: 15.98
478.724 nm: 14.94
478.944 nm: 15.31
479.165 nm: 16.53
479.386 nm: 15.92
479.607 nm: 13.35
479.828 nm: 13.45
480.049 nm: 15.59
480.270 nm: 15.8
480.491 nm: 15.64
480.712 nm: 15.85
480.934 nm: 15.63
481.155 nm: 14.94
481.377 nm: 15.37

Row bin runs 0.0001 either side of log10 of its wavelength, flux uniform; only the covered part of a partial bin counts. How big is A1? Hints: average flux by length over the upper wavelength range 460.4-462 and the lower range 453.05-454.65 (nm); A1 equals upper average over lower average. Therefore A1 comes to 1.31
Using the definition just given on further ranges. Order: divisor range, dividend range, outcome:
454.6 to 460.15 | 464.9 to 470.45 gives 0.87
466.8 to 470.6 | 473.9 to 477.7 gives 1.15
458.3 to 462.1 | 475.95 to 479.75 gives 0.99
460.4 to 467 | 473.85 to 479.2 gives 1.00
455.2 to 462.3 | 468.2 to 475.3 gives 0.93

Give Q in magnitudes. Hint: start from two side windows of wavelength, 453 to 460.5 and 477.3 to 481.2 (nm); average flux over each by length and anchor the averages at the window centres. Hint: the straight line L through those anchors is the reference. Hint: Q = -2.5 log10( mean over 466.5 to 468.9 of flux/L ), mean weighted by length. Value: 0.16 mag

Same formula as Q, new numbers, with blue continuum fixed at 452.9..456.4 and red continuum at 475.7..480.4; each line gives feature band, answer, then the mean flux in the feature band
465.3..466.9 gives -0.062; 14.5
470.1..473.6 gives -0.055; 15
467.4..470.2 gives 0.116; 12.6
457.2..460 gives -0.220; 16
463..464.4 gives -0.178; 15.9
